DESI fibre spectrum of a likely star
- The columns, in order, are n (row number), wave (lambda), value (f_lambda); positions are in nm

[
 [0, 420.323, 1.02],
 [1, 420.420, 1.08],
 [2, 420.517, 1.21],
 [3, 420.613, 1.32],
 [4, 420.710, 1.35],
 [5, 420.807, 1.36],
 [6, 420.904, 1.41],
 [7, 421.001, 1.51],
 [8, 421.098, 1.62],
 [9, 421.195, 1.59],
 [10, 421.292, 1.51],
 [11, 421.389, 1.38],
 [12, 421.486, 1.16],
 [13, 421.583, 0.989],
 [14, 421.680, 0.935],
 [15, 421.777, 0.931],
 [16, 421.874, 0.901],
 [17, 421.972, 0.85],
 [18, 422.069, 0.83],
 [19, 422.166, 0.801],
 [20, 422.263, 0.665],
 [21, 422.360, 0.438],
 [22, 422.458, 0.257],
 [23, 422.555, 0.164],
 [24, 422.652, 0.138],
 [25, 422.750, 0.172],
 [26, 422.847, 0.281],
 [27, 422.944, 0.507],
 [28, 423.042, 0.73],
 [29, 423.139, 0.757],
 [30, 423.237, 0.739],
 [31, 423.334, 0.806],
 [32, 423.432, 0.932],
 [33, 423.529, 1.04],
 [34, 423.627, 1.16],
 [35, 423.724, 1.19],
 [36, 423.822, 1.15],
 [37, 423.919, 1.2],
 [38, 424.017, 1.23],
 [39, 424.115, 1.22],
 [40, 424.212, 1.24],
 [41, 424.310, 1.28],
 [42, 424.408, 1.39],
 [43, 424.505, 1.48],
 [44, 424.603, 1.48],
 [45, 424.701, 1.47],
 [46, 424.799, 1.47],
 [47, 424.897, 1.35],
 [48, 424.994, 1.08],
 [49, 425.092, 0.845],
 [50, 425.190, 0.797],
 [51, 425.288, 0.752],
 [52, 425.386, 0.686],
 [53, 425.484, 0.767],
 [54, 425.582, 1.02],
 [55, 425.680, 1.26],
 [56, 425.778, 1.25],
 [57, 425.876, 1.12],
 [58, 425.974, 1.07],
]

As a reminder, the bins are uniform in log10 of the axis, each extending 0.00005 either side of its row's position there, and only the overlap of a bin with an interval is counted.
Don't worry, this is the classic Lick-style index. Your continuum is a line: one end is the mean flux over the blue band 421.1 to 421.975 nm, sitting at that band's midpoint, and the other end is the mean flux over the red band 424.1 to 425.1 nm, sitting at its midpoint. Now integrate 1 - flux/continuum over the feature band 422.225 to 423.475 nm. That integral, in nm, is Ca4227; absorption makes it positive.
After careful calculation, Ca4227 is 0.74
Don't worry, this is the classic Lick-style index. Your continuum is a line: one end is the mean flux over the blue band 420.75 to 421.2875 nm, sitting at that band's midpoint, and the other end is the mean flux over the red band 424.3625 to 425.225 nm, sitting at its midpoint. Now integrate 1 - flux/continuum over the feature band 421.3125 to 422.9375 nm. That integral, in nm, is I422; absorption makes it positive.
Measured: 0.85 nm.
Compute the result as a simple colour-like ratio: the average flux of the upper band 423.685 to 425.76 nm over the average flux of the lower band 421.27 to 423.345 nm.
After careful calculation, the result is 1.6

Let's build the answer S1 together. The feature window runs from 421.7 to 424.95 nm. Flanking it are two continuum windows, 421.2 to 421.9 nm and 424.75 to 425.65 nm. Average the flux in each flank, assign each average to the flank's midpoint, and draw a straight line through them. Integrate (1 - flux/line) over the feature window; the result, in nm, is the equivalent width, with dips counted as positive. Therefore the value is 0.41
